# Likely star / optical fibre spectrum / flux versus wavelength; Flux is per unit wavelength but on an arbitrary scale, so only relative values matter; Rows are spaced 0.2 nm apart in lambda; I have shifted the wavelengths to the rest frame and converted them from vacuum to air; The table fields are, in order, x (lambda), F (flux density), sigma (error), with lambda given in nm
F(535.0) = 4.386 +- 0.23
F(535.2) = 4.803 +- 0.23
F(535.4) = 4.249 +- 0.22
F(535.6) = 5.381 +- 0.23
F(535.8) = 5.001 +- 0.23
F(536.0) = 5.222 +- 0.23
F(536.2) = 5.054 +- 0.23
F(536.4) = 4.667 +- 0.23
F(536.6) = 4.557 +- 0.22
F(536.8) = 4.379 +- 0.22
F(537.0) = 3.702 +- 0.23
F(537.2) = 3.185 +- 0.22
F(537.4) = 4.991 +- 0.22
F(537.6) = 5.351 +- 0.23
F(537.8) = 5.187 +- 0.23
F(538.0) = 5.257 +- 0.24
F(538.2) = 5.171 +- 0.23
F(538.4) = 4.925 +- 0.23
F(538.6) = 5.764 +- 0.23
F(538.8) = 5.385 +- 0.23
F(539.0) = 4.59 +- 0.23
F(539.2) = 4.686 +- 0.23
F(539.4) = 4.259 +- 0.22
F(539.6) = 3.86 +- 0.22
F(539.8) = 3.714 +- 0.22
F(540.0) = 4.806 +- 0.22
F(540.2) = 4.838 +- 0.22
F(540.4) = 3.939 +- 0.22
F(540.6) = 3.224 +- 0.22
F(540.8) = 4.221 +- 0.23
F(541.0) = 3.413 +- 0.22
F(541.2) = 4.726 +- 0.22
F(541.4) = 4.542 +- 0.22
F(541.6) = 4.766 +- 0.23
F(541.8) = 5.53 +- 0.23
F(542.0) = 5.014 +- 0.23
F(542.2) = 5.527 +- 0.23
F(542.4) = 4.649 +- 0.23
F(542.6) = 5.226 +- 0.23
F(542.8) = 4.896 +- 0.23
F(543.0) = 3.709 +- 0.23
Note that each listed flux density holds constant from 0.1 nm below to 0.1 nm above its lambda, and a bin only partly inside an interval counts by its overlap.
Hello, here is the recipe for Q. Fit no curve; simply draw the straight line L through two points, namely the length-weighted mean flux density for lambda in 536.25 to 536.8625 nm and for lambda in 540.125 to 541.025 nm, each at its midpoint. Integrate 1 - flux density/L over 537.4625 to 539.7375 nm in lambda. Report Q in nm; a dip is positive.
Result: -0.35 nm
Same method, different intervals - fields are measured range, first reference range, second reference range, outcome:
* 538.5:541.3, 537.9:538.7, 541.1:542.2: 0.41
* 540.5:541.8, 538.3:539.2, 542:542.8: 0.21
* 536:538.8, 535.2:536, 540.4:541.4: -0.15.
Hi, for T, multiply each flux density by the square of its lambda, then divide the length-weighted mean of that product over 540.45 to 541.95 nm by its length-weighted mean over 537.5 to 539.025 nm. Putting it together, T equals 0.8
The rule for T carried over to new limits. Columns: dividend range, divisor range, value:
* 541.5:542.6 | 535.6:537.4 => 1.15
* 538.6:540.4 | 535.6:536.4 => 0.91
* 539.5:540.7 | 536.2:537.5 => 0.95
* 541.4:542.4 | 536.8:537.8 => 1.18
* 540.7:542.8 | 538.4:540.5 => 1.05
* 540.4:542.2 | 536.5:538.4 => 0.97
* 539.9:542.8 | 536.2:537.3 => 1.12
